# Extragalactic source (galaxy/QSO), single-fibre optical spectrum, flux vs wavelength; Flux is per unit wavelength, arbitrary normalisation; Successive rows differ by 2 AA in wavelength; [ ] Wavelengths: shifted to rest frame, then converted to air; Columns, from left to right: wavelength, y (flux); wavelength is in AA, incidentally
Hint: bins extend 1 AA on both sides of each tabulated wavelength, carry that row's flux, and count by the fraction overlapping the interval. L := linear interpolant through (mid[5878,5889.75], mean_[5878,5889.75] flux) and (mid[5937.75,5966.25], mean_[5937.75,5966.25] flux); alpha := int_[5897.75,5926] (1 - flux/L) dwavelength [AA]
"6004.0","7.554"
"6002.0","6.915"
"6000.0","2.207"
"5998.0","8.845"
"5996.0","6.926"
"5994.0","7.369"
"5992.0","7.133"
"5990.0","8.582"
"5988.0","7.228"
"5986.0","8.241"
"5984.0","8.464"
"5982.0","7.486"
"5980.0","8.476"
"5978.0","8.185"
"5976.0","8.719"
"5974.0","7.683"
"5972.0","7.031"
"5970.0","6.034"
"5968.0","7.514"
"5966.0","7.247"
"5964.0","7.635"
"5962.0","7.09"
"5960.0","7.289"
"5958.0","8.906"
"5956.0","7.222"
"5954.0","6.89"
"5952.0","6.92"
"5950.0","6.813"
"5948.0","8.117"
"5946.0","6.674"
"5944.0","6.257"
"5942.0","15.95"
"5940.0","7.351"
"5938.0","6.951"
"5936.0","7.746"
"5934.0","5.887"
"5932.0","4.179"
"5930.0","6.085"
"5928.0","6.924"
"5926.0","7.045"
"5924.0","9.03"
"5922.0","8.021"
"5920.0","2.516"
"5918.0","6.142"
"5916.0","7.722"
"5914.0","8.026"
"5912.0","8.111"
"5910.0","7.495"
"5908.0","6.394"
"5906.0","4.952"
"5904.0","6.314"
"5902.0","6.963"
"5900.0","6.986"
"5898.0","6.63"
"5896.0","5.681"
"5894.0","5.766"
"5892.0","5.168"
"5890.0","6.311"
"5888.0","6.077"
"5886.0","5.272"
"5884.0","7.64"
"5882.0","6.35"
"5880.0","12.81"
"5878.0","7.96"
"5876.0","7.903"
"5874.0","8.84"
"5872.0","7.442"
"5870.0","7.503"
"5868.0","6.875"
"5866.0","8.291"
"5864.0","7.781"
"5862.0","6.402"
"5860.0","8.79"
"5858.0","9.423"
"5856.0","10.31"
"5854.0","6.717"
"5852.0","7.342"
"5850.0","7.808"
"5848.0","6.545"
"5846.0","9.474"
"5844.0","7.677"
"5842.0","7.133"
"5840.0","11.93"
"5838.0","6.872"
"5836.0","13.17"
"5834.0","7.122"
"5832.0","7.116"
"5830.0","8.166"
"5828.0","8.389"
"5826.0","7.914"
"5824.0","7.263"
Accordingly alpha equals 3.2 AA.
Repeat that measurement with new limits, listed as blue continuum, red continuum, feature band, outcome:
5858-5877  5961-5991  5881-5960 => 8.8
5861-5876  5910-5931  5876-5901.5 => 1.6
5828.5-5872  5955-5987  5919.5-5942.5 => 1.9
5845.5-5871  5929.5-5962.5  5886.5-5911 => 4.7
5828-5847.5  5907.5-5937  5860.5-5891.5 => 1.0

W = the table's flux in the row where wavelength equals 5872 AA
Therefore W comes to 7.442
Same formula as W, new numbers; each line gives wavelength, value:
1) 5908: 6.394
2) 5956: 7.222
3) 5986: 8.241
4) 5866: 8.291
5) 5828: 8.389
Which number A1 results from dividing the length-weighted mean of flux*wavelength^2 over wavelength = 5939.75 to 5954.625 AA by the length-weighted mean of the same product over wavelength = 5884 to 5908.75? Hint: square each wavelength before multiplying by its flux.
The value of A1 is 1.36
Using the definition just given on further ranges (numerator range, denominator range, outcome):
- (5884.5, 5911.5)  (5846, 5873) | 0.80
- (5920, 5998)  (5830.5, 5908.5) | 1.02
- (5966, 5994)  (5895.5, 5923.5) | 1.19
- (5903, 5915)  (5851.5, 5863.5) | 0.86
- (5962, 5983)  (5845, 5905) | 1.05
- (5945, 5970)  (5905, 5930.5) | 1.09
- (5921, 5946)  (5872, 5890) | 1.00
